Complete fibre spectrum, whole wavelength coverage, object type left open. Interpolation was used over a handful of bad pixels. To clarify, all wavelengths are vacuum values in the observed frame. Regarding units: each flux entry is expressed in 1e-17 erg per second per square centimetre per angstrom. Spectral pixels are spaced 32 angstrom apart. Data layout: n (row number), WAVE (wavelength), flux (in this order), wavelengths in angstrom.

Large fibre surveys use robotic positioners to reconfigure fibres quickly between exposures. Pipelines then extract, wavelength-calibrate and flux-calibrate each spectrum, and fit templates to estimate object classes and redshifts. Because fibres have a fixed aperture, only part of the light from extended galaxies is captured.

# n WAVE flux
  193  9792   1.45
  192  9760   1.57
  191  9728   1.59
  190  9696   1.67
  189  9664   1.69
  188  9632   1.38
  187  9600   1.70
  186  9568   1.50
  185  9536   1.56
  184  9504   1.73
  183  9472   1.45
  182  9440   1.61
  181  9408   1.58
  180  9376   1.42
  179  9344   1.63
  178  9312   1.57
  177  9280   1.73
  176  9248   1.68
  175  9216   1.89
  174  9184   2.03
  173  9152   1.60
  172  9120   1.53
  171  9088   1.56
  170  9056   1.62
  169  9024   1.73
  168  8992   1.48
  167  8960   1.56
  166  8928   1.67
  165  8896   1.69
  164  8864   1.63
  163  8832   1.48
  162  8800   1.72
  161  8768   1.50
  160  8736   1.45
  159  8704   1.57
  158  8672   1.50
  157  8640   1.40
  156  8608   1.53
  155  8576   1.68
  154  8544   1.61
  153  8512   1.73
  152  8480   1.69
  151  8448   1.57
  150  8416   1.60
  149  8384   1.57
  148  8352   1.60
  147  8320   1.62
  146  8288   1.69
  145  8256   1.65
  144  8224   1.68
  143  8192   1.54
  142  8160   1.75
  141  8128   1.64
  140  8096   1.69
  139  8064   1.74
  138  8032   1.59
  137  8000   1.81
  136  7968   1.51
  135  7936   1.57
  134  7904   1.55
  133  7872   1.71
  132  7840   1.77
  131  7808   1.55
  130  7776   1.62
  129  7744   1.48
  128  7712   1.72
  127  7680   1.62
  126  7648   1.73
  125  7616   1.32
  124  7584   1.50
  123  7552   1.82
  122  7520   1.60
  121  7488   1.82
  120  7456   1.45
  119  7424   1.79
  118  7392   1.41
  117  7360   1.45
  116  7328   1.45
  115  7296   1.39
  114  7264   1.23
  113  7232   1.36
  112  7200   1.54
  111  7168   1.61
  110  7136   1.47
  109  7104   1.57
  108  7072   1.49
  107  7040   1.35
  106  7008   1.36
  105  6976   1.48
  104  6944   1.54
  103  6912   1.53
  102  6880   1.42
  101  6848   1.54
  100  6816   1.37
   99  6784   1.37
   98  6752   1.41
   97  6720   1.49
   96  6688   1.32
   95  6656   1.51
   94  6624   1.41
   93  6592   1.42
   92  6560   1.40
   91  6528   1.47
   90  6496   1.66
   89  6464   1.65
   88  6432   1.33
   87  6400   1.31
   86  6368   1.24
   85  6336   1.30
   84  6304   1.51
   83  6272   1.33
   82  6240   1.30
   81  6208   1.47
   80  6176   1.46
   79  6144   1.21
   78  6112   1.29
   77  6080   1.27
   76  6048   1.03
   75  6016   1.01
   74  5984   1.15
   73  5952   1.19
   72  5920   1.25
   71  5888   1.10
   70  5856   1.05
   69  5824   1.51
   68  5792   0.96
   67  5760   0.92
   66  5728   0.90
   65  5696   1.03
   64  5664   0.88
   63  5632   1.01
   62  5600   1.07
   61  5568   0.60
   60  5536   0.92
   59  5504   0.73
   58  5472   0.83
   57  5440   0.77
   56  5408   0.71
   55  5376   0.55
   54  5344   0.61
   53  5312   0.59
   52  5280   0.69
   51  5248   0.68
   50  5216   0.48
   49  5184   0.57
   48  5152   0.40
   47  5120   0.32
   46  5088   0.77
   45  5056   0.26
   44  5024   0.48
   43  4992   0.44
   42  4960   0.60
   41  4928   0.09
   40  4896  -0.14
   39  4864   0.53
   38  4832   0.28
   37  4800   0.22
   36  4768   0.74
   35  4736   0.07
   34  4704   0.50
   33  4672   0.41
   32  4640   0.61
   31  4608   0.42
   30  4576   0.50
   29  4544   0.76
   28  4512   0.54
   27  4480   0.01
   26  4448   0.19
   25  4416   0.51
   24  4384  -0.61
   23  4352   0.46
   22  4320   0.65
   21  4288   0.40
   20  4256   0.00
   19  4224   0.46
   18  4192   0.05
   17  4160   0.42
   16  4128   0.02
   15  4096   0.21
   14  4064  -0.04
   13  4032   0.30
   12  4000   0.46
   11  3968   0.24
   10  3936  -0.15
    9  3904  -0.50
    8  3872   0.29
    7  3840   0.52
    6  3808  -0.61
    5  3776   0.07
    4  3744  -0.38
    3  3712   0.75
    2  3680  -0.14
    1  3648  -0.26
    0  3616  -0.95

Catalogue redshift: 0.401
